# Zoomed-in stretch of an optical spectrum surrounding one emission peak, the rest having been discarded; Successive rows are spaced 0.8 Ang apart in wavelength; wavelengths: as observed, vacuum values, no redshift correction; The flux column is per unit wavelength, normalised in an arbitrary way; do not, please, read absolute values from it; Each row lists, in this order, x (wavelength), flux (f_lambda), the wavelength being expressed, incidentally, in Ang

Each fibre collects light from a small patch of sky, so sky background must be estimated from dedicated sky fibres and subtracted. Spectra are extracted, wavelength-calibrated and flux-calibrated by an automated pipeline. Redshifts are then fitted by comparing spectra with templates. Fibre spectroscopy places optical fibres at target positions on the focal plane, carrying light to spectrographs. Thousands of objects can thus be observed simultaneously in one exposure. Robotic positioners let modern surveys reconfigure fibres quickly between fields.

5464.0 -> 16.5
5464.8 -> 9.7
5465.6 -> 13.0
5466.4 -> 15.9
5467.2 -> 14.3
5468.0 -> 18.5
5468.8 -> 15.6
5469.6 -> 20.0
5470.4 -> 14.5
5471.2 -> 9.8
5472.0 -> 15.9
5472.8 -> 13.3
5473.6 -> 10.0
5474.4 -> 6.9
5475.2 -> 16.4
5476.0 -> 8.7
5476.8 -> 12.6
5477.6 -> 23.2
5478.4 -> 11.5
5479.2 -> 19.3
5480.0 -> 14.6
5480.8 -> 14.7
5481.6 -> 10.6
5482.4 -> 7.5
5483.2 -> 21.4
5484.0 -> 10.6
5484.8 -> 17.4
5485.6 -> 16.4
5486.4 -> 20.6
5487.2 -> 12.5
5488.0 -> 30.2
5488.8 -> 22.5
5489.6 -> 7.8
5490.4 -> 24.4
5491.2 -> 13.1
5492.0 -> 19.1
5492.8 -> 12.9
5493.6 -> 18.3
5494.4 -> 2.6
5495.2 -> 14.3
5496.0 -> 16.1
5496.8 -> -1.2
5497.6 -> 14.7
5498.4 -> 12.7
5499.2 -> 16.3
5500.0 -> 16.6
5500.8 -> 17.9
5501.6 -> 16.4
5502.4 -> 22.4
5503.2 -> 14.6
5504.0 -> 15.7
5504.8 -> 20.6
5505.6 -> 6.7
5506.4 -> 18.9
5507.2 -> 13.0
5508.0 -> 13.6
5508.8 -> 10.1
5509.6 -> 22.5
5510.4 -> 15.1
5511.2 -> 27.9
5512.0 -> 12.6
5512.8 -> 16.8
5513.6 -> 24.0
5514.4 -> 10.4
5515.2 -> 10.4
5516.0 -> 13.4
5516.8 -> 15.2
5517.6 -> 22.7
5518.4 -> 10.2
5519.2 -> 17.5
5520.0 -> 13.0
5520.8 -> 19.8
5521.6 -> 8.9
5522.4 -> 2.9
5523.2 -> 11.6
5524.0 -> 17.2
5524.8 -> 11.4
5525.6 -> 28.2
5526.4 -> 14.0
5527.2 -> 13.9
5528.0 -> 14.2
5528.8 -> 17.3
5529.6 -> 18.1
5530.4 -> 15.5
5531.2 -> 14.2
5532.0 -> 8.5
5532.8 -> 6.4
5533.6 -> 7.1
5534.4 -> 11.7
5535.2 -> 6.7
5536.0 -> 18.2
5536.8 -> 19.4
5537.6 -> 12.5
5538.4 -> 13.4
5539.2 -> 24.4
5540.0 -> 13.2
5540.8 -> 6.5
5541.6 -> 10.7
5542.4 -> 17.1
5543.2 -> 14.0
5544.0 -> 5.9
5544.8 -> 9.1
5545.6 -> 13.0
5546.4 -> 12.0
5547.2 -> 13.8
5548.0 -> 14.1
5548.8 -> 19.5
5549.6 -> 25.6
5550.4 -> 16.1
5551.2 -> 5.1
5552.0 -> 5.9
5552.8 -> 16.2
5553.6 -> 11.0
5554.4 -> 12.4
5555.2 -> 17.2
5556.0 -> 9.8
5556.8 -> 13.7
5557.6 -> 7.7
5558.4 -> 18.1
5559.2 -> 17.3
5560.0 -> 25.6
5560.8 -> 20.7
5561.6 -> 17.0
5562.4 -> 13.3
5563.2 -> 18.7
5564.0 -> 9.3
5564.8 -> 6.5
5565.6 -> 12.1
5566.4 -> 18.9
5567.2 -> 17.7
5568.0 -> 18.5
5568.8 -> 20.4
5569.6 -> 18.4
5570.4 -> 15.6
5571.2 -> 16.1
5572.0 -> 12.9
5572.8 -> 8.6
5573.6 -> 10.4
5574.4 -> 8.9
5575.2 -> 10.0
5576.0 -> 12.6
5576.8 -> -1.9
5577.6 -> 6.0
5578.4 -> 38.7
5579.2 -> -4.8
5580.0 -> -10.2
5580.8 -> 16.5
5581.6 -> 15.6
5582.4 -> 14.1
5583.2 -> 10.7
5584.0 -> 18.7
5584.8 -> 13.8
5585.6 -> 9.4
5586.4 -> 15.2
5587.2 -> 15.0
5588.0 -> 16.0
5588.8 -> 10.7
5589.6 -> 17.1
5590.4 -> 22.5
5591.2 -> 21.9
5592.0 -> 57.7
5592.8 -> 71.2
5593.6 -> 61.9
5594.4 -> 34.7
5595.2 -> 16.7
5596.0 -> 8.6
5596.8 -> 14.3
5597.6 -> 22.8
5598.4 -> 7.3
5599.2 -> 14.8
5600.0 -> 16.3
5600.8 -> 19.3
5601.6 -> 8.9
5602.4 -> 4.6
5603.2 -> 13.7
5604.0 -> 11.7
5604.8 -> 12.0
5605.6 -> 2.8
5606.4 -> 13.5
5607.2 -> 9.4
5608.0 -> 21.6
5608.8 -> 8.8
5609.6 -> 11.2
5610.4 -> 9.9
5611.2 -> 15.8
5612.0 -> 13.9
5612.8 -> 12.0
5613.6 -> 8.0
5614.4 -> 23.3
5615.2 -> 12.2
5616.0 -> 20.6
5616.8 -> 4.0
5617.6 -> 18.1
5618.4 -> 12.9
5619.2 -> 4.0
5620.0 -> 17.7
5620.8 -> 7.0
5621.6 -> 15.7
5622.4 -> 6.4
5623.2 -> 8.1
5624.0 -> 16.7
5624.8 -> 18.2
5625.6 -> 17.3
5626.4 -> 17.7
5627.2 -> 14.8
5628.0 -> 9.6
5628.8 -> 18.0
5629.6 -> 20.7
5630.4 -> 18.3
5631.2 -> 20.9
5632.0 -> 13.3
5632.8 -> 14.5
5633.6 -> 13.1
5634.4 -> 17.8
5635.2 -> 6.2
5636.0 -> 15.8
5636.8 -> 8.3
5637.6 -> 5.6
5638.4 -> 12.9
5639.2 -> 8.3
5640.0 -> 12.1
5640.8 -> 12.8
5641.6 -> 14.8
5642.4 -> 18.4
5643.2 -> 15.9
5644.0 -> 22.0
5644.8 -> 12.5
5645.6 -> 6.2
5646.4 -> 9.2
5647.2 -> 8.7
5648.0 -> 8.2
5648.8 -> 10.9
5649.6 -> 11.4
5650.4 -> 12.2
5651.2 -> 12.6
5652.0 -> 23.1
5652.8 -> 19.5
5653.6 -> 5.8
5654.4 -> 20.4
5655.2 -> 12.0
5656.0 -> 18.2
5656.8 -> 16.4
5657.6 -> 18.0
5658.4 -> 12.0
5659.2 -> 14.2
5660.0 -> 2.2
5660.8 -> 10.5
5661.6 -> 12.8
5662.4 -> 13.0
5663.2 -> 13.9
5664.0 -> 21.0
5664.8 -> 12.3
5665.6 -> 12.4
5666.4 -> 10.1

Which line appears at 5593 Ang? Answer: H-beta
